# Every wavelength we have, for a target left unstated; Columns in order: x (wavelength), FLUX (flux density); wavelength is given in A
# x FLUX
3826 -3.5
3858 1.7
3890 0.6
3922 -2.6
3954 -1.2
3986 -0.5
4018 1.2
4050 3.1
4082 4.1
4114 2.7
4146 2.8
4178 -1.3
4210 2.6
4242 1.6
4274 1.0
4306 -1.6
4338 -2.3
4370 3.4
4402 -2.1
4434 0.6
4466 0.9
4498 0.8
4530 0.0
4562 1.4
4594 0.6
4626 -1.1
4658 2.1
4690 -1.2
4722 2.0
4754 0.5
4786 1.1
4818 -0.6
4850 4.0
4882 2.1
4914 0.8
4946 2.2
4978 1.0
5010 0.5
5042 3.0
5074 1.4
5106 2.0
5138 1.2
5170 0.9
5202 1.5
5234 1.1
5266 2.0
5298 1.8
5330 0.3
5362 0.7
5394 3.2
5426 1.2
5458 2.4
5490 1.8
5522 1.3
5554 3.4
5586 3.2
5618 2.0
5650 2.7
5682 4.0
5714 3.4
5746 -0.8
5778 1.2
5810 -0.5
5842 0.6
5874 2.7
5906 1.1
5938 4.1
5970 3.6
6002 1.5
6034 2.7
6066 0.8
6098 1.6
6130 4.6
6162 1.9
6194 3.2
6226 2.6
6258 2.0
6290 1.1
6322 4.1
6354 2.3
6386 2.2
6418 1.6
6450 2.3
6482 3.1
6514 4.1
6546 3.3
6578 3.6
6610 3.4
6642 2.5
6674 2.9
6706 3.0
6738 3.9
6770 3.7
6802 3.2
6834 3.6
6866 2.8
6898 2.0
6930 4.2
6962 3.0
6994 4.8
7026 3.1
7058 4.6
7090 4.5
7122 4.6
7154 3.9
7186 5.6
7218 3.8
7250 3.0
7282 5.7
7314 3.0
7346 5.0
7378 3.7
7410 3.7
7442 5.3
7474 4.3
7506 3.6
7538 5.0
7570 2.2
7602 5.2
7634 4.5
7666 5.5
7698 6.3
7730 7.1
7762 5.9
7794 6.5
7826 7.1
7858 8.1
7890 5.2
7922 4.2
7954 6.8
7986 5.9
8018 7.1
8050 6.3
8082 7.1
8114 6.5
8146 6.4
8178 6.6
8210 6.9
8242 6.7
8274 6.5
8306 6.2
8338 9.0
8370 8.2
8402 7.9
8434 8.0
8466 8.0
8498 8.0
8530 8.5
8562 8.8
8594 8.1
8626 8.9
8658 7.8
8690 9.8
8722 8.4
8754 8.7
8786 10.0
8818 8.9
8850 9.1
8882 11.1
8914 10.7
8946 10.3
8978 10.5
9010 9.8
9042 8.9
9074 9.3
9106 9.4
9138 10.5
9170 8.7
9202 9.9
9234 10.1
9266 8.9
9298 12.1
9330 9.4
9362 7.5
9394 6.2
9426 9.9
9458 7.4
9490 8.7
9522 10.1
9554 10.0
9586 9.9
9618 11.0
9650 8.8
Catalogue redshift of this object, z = 0.93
